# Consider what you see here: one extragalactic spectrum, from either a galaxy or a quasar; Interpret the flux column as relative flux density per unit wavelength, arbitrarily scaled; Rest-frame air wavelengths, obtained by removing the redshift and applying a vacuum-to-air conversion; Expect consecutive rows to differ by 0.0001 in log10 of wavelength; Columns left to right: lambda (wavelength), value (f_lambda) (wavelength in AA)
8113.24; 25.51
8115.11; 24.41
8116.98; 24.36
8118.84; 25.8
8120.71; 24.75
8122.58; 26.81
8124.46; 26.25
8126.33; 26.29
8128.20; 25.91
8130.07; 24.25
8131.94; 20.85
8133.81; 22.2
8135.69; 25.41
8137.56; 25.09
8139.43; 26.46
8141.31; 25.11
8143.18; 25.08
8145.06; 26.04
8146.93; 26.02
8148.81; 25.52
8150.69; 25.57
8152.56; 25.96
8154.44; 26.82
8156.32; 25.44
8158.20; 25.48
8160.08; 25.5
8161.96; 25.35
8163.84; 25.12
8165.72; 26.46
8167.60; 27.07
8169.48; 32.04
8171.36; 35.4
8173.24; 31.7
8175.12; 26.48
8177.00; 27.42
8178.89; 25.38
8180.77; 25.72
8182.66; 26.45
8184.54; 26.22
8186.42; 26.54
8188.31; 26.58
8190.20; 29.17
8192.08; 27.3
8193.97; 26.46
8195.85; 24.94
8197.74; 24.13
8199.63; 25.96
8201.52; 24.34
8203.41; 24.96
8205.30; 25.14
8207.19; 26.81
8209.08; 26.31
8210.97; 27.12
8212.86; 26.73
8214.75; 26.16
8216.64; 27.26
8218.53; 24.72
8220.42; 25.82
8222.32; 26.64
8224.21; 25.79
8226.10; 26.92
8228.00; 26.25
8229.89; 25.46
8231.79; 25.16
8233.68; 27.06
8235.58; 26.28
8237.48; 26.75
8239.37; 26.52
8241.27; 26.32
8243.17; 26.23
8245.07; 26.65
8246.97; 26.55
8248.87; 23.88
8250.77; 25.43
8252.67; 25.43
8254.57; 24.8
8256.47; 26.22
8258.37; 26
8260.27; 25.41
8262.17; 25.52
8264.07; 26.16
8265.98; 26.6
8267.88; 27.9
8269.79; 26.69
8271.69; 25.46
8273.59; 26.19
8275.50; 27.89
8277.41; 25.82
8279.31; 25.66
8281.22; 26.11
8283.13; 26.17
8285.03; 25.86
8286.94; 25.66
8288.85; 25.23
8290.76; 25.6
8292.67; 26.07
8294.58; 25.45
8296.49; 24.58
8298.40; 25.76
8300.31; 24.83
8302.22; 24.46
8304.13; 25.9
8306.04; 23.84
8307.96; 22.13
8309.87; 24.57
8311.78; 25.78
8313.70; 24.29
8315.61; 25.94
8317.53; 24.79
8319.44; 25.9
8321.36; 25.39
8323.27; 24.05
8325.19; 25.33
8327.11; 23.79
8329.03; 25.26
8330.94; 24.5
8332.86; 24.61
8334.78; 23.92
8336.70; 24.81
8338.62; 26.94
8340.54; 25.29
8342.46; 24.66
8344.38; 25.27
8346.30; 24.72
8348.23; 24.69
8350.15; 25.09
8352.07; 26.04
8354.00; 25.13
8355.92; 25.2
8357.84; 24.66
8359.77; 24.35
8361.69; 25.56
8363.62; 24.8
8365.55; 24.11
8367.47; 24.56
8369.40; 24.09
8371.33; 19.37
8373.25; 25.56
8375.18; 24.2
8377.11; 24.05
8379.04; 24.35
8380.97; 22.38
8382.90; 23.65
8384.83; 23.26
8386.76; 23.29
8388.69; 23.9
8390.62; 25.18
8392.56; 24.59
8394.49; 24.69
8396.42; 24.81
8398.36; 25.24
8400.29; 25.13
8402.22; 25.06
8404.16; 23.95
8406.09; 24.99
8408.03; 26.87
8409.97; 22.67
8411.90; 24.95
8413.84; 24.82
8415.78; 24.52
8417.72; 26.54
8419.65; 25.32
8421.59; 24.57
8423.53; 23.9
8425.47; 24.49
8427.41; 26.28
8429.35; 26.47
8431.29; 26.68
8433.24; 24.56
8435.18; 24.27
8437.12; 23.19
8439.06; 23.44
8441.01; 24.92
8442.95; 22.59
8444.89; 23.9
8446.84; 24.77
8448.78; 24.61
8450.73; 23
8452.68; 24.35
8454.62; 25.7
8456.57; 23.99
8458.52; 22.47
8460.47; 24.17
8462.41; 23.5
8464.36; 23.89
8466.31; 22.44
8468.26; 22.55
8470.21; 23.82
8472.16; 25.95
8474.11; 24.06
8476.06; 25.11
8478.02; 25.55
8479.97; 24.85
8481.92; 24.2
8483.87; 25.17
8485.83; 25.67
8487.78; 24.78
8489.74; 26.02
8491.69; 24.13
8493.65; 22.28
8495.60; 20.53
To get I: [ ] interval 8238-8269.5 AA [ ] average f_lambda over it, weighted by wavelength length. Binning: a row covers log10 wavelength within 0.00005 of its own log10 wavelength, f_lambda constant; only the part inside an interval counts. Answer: 26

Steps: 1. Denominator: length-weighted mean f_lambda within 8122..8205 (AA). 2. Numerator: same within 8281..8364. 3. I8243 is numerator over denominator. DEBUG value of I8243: 1.0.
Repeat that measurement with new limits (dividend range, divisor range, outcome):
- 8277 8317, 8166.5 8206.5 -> 0.93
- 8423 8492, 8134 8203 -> 0.92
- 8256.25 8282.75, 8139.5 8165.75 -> 1.02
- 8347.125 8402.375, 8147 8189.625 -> 0.90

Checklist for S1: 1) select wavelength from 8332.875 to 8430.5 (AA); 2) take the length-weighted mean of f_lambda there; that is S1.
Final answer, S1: 24.7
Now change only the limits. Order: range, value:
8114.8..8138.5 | 24.8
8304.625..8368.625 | 24.9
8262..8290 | 26.2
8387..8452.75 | 24.7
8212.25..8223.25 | 26.2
